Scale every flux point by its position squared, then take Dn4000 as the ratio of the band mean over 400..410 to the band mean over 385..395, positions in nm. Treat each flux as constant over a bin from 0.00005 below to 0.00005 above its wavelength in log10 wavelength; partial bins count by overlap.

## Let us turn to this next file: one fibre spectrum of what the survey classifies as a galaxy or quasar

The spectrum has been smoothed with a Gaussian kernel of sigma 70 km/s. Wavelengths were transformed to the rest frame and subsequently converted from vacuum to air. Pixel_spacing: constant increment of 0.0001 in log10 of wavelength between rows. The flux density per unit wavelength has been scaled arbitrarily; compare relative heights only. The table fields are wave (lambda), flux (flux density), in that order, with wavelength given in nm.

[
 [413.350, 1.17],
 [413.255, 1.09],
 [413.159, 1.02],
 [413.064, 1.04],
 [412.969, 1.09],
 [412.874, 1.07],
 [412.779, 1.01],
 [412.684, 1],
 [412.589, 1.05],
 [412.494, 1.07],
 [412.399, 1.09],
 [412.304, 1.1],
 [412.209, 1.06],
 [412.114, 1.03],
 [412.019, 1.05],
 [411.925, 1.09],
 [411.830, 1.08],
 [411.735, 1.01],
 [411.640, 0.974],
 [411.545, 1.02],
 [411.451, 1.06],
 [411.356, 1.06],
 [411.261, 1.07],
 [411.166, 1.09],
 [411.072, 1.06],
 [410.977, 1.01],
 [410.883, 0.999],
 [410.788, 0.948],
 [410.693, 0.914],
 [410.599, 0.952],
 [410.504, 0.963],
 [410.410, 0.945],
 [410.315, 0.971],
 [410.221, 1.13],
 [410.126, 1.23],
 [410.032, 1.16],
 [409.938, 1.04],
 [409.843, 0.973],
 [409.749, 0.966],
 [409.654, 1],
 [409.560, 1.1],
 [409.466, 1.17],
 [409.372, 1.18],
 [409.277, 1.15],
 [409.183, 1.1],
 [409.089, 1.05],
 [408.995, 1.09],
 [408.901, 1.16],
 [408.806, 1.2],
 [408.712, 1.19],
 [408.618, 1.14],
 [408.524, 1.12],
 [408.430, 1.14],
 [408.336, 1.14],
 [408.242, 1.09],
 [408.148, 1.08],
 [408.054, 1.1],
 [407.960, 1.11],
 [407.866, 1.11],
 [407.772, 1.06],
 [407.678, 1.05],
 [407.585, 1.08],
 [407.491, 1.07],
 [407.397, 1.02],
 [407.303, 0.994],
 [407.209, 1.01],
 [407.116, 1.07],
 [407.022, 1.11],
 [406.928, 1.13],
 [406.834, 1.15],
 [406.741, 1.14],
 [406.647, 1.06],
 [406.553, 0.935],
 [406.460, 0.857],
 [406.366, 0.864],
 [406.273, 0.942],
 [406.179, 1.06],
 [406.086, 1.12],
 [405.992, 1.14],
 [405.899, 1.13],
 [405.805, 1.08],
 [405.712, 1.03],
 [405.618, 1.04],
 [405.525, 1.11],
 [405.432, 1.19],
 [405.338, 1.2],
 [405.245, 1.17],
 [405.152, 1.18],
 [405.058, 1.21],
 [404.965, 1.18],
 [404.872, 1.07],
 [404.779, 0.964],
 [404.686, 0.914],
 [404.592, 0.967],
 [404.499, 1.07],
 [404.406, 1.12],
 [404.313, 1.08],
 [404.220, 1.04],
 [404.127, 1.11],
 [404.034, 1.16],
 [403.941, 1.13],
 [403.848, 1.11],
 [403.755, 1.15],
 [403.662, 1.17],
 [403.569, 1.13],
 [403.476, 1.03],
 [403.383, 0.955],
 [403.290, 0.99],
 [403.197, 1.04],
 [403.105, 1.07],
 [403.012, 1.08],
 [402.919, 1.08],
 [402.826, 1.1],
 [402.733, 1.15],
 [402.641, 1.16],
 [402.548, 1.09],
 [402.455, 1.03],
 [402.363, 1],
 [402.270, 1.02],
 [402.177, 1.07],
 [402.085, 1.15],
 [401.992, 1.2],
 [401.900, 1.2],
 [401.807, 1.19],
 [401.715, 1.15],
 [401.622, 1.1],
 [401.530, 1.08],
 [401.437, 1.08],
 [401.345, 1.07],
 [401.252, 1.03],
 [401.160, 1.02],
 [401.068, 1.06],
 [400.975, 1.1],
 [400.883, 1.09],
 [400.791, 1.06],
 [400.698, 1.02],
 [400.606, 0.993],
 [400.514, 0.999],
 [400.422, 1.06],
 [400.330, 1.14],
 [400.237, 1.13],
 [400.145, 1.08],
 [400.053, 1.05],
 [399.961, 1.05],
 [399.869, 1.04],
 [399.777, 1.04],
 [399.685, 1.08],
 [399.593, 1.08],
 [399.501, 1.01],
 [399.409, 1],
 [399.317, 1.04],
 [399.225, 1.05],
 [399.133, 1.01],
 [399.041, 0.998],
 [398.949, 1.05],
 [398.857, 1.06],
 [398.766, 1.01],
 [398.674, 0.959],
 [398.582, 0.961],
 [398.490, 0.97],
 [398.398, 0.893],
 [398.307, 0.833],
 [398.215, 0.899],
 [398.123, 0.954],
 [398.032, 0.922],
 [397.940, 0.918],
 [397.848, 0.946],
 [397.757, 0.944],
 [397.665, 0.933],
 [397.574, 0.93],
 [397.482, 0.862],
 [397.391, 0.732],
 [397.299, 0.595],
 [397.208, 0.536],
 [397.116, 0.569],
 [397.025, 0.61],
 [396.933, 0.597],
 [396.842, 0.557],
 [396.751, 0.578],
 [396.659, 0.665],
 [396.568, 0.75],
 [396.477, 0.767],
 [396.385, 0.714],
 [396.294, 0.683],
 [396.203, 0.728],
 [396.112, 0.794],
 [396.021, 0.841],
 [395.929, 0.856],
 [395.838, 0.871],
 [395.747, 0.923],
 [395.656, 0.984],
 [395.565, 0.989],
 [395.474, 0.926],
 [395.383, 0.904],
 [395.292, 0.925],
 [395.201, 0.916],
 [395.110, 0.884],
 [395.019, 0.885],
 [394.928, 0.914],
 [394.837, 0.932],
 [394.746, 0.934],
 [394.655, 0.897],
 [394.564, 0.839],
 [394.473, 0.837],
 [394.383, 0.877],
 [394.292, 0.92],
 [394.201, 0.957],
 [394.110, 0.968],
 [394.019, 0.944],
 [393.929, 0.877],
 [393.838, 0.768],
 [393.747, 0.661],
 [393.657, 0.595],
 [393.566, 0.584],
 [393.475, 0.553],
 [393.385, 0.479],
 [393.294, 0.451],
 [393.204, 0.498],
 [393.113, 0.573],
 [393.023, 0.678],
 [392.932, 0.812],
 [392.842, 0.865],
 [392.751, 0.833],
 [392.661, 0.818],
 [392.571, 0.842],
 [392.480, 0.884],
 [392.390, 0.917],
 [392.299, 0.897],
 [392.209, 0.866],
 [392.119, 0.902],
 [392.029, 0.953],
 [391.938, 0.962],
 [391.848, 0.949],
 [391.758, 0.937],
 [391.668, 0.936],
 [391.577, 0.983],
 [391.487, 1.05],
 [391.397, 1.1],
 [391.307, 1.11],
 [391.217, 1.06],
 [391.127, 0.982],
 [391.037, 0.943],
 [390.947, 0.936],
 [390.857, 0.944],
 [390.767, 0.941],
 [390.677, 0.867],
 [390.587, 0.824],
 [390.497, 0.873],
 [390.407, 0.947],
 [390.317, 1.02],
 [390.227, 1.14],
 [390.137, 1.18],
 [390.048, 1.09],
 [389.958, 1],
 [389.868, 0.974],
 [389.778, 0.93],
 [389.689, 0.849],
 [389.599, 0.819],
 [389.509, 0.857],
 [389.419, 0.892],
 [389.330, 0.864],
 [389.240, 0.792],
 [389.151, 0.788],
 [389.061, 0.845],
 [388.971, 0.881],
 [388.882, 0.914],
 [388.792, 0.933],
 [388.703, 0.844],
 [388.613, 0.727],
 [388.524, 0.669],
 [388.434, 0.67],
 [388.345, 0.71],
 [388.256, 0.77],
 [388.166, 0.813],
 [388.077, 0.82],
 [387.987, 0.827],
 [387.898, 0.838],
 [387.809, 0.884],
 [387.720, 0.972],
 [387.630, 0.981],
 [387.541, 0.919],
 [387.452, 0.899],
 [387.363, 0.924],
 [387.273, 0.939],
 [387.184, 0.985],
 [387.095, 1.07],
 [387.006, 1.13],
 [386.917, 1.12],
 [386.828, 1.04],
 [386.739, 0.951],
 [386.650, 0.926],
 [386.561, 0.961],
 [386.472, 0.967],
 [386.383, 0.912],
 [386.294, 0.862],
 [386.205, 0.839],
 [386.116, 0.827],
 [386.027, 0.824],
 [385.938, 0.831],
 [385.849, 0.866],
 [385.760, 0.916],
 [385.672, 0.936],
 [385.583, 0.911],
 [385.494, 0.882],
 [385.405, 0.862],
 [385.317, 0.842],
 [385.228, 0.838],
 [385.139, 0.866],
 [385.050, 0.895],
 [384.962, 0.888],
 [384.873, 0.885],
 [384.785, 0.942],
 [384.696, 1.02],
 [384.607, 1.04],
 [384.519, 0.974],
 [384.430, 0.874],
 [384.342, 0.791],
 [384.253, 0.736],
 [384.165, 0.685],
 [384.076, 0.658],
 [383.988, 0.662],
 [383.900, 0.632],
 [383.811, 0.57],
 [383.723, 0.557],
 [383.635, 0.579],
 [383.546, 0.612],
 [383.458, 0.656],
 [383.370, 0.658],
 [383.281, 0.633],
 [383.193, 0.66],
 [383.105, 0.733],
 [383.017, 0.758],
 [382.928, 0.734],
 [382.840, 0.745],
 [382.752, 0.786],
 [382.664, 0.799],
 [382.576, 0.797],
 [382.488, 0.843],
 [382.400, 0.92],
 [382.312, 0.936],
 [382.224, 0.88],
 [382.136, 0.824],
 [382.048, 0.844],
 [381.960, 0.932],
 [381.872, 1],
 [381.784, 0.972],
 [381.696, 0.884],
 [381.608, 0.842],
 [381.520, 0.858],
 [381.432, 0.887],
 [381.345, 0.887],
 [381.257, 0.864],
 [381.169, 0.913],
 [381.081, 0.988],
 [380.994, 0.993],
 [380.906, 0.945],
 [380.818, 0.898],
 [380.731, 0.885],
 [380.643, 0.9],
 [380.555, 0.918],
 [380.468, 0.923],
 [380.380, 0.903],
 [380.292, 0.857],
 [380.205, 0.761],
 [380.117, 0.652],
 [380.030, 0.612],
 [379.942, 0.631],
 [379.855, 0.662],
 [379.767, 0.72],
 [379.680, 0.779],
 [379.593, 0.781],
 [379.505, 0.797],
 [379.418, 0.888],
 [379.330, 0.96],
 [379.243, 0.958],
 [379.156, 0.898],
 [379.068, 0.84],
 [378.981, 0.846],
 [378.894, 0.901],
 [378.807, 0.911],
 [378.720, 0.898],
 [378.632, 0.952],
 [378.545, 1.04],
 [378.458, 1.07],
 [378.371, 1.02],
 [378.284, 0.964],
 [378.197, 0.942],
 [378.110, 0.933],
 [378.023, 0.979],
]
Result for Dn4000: 1.3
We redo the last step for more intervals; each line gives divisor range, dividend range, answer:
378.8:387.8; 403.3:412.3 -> 1.42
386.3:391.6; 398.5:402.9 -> 1.22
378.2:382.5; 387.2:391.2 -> 1.06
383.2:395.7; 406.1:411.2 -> 1.35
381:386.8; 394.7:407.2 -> 1.30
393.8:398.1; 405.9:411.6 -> 1.37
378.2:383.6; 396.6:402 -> 1.25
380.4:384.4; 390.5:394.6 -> 1.11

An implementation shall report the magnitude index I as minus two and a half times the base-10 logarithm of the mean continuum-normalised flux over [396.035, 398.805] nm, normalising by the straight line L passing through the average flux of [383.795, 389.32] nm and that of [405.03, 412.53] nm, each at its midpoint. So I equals 0.22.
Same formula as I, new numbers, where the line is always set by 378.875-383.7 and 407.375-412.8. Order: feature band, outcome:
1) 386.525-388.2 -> -0.09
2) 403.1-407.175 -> -0.05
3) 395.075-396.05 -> 0.04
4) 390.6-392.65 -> -0.04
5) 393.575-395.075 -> 0.09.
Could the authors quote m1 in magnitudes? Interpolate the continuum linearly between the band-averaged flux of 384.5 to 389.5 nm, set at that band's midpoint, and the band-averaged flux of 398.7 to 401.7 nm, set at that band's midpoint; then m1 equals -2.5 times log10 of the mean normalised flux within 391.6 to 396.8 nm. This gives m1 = 0.19 mag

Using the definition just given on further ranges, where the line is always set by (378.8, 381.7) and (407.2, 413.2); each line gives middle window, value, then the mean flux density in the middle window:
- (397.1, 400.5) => 0.03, 0.959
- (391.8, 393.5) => 0.20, 0.778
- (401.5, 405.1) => -0.08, 1.09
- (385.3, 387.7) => -0.04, 0.932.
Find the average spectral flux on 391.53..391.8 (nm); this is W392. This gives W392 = 0.951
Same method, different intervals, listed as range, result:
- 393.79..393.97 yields 0.816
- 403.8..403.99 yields 1.12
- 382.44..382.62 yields 0.823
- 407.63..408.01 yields 1.08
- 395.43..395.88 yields 0.94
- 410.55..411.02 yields 0.964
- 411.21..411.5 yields 1.06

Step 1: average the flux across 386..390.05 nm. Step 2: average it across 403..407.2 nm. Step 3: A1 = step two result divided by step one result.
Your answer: 1.2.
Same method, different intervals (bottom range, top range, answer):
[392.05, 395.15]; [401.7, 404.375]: 1.37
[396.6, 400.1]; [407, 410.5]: 1.22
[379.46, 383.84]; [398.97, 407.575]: 1.33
